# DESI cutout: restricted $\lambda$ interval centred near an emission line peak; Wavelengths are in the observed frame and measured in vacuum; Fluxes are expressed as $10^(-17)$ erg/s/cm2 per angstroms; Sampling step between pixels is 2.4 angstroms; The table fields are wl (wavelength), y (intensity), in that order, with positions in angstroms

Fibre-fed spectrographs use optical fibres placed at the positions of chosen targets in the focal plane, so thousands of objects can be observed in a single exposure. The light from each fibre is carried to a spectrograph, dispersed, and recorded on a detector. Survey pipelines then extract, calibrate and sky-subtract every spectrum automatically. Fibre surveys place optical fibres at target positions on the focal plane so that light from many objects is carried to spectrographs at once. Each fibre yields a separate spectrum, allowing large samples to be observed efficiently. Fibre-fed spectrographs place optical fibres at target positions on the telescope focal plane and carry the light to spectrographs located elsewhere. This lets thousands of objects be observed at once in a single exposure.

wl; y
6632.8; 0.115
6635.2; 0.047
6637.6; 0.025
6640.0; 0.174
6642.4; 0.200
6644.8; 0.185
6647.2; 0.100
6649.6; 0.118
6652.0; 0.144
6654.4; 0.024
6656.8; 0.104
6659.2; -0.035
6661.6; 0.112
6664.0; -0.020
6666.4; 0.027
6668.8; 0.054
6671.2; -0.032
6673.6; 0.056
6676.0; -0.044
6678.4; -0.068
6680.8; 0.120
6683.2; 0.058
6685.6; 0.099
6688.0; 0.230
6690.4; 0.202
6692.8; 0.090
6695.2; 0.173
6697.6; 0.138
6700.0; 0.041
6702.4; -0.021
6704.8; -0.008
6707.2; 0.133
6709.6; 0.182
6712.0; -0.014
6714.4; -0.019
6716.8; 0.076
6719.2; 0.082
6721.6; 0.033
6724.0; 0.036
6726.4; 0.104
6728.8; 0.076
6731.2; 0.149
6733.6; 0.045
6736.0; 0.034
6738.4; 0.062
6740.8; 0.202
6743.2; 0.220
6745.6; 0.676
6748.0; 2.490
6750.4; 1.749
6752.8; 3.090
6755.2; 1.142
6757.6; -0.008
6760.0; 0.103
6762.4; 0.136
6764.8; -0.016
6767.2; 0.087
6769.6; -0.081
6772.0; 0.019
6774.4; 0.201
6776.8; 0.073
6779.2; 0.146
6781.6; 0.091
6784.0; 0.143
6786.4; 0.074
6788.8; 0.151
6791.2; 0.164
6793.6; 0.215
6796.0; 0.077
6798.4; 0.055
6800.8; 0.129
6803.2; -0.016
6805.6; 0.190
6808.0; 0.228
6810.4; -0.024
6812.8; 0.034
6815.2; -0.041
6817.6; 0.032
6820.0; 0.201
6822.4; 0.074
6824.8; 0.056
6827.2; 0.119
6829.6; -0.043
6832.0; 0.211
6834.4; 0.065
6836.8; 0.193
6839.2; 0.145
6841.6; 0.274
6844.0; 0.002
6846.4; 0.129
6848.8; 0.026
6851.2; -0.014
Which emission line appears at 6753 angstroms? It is [O II]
